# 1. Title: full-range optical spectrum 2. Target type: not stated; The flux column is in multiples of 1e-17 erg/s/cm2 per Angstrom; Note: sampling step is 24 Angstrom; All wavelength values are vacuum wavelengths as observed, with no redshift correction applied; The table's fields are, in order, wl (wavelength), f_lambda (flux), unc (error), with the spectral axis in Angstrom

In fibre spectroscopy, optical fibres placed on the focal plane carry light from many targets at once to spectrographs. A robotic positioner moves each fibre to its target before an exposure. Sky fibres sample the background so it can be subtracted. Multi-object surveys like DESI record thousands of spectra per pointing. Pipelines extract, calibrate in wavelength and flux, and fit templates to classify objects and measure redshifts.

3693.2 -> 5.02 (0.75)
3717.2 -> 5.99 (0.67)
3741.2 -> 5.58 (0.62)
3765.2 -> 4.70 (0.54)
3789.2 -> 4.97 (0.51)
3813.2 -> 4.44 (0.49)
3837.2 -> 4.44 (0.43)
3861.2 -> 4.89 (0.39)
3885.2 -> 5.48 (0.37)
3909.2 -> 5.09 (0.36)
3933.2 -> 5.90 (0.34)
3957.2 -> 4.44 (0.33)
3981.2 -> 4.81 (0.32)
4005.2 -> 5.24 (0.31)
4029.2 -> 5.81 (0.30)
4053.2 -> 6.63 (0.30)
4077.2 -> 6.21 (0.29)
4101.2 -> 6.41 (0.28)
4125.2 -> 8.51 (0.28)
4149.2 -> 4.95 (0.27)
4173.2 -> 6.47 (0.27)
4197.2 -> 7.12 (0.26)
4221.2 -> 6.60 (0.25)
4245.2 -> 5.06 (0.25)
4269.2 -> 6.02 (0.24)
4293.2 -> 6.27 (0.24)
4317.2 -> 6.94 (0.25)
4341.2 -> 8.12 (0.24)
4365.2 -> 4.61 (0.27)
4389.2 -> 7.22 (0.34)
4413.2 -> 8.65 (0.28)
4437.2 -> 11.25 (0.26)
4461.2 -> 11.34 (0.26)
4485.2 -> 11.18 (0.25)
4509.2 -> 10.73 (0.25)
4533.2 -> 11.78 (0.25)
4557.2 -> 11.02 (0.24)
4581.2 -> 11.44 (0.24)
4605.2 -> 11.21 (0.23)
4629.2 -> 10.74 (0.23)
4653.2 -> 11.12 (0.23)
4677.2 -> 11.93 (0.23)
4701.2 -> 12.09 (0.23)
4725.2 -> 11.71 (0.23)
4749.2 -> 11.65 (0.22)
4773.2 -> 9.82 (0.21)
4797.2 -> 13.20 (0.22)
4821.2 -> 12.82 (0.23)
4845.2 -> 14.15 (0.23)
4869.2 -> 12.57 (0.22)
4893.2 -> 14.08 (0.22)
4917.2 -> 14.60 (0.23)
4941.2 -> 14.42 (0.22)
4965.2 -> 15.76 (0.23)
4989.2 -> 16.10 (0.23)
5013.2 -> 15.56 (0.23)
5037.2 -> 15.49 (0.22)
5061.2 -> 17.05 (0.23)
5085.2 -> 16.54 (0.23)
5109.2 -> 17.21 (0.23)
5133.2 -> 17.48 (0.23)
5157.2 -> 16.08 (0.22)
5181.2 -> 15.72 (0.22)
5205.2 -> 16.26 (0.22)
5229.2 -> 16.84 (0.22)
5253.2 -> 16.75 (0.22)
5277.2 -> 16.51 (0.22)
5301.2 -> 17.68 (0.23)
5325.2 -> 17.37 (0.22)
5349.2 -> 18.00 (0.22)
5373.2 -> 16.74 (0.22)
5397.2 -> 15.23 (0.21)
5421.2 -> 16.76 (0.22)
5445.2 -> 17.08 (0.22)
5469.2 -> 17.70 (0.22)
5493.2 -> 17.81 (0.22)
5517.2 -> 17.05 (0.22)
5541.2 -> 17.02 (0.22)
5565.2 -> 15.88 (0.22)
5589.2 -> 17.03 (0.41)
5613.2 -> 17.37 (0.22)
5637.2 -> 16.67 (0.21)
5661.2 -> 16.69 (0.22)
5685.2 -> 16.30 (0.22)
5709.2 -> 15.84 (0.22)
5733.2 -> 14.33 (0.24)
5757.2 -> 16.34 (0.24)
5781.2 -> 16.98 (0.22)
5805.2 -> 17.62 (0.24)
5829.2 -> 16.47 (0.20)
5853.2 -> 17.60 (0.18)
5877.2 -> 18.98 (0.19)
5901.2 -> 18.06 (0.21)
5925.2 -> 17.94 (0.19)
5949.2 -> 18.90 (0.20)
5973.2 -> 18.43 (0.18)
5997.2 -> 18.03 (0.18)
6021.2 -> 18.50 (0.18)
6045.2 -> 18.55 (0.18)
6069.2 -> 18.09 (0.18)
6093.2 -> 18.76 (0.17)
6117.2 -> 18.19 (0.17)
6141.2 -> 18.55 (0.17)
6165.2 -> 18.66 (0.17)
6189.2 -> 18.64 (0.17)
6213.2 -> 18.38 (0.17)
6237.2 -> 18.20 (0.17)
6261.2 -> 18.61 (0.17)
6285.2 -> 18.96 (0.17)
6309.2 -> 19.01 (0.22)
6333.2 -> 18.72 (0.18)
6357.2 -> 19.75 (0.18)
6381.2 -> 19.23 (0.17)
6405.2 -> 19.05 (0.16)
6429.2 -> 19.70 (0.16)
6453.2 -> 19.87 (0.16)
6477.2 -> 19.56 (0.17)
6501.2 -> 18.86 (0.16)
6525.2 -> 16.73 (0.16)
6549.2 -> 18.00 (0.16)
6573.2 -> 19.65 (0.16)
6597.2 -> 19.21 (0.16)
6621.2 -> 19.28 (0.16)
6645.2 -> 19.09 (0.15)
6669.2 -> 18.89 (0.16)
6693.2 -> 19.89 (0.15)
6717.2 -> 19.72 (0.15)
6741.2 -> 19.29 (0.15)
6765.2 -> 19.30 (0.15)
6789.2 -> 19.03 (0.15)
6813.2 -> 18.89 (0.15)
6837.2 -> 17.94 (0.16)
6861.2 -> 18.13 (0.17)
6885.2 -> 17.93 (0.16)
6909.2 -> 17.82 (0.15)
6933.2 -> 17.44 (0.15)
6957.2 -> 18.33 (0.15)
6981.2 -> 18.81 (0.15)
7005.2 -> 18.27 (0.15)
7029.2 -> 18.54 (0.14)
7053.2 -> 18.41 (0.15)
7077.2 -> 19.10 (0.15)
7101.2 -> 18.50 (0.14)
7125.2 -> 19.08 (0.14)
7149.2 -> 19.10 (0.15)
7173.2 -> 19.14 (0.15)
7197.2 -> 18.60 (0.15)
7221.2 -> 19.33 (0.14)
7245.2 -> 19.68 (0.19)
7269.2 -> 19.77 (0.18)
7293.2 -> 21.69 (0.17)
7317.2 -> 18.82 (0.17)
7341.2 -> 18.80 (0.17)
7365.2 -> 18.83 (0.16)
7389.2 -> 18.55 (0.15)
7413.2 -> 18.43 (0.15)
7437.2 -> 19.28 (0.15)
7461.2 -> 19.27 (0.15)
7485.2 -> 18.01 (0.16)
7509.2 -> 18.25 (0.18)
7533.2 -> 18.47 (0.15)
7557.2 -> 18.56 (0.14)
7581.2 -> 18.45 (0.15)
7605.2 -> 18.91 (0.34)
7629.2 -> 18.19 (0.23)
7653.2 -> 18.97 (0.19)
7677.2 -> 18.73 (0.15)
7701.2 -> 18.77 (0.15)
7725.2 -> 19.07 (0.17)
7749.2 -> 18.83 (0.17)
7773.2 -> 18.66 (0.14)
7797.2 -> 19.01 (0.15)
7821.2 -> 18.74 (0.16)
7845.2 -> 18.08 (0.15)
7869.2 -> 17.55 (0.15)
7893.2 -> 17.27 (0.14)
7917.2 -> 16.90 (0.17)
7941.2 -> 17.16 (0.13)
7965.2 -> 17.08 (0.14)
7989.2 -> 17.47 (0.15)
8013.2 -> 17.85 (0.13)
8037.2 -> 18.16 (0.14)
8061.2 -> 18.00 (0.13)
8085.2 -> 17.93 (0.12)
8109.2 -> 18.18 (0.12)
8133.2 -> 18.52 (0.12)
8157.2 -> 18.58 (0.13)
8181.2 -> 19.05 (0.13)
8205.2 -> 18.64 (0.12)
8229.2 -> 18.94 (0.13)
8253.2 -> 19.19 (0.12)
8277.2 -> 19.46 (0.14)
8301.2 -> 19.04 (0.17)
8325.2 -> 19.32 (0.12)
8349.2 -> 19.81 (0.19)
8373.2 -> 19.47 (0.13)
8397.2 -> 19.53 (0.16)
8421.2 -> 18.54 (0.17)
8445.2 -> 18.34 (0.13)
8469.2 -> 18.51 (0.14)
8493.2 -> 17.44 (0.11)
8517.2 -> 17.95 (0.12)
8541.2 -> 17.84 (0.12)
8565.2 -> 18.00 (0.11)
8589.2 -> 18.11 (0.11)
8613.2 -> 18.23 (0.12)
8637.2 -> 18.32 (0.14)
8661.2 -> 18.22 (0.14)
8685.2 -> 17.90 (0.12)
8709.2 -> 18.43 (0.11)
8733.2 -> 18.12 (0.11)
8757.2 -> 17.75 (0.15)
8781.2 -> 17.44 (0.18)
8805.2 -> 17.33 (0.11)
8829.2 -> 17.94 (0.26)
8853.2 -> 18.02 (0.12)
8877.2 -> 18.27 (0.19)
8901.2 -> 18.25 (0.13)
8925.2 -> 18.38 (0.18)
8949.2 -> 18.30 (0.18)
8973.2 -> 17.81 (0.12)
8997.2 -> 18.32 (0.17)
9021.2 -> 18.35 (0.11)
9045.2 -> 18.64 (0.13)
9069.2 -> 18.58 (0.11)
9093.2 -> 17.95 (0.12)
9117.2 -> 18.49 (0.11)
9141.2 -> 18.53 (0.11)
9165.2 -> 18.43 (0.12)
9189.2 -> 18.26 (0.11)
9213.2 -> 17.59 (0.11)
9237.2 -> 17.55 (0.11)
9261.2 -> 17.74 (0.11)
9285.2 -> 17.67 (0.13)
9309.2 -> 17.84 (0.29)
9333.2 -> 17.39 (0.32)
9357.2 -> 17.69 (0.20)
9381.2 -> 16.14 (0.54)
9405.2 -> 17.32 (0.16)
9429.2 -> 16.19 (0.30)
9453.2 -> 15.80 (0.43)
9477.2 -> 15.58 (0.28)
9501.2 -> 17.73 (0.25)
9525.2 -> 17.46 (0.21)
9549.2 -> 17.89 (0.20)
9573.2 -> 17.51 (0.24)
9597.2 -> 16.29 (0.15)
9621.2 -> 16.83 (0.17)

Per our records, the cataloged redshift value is 0.108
